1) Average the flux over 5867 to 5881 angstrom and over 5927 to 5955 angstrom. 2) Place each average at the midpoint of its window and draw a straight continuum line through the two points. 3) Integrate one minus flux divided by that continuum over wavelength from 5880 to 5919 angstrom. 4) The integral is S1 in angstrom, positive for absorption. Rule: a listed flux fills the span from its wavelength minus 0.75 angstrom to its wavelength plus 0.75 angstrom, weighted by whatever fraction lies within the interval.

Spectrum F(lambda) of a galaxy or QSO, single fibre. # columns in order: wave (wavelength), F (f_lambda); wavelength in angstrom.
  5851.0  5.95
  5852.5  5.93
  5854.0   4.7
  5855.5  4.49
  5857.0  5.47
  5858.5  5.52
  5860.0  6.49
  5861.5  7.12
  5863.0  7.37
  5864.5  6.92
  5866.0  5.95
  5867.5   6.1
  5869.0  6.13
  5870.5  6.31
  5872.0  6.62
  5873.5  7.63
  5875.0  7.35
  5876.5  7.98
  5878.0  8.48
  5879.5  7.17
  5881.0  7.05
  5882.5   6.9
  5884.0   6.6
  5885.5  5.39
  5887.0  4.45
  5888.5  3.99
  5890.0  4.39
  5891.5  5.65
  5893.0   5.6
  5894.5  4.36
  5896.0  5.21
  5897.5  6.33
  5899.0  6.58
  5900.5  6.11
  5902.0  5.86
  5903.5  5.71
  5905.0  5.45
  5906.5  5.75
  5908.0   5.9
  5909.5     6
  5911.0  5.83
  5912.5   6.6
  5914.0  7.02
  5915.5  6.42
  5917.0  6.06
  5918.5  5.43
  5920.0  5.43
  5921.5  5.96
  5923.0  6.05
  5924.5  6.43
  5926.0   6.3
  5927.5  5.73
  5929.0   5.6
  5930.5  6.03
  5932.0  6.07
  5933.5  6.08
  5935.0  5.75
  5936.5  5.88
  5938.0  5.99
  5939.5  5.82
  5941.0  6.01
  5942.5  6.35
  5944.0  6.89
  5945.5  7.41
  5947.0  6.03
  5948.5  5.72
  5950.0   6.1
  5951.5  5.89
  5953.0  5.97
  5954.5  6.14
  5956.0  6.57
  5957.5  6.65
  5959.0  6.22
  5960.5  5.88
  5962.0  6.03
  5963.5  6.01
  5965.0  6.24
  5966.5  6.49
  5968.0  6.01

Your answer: 5.23 angstrom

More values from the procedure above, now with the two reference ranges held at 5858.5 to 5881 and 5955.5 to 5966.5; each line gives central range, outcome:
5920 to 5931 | 0.9 angstrom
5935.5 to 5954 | 0.6 angstrom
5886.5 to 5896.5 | 2.9 angstrom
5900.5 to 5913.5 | 1.4 angstrom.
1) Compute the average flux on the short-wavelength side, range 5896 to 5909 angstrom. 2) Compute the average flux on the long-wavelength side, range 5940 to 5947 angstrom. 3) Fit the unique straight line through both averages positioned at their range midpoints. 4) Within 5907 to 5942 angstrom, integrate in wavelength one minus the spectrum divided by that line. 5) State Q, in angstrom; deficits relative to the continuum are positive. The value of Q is 1.4 angstrom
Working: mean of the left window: 5.92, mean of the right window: 6.57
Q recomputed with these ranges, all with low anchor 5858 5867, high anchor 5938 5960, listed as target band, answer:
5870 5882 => -1.5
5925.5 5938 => 0.8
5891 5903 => 1.4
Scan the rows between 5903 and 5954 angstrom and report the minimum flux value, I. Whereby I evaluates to 5.43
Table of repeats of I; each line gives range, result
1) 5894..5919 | 4.36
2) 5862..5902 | 3.99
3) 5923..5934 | 5.6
